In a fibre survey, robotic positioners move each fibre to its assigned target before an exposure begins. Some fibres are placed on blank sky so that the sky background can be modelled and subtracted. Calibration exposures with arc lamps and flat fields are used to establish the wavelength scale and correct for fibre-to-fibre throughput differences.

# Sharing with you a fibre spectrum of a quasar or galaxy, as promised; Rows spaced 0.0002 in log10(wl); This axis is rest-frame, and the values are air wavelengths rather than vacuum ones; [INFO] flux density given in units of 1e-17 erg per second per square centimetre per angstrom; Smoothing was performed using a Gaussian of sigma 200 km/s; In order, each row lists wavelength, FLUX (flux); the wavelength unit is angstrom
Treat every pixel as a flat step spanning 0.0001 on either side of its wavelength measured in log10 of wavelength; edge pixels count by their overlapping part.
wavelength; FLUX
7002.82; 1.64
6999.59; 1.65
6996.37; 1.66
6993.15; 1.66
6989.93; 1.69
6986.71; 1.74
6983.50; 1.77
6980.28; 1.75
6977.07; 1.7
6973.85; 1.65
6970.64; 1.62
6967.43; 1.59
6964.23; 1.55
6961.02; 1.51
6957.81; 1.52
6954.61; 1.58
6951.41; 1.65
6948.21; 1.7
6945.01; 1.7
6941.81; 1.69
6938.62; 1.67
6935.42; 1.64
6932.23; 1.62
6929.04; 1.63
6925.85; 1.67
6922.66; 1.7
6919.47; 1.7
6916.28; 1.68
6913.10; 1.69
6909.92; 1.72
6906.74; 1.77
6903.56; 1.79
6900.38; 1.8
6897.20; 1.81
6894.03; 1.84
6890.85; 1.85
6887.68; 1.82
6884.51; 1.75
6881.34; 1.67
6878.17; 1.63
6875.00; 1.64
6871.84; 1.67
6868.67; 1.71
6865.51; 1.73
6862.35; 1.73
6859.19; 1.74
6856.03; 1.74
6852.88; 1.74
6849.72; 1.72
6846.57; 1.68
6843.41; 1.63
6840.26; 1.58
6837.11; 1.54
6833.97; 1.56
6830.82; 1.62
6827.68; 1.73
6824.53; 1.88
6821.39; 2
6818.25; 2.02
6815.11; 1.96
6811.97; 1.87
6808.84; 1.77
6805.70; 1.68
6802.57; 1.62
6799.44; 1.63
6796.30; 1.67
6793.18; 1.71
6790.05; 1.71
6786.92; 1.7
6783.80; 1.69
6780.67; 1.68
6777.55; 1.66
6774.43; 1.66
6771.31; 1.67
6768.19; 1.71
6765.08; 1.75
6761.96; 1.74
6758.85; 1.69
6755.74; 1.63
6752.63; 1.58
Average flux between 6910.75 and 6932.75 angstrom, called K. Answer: 1.67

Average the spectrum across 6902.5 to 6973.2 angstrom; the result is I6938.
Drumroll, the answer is 1.65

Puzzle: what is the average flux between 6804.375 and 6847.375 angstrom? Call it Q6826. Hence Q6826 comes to 1.75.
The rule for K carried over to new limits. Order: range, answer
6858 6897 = 1.73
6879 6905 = 1.79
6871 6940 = 1.72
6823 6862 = 1.68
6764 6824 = 1.75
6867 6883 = 1.66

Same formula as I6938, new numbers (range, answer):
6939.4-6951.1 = 1.69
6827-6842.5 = 1.6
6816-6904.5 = 1.74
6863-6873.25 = 1.71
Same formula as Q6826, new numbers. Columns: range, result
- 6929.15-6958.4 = 1.65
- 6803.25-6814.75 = 1.78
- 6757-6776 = 1.7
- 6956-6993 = 1.64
